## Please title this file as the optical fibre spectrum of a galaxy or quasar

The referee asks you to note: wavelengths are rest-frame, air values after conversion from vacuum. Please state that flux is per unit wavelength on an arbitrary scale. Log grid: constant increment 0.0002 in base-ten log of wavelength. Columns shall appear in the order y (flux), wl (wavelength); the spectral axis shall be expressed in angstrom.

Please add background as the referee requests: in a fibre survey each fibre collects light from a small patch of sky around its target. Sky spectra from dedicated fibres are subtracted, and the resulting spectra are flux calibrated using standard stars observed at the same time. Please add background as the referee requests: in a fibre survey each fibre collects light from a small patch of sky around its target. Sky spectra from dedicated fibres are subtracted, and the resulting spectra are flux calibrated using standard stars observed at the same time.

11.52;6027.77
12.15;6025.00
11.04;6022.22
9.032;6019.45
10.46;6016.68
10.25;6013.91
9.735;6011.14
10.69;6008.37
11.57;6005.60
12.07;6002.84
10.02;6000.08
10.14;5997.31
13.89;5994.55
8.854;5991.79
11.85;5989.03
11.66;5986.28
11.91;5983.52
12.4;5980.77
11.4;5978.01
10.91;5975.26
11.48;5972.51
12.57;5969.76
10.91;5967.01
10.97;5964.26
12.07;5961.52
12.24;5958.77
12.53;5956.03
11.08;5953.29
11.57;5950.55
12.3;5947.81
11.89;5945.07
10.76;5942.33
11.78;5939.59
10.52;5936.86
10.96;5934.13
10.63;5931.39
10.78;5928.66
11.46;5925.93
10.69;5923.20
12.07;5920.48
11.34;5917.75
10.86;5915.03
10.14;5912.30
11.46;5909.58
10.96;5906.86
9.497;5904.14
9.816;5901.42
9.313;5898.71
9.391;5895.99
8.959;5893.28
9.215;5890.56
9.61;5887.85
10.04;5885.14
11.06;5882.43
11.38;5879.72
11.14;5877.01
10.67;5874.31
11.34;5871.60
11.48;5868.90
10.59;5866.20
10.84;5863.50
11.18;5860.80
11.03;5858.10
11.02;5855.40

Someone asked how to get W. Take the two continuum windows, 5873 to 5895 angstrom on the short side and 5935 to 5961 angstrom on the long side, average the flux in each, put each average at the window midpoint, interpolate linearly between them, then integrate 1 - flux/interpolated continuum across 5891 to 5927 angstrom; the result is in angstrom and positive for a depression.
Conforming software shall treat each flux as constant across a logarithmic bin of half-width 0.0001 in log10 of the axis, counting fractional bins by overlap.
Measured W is 1.3 angstrom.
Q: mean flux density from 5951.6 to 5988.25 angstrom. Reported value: 11.7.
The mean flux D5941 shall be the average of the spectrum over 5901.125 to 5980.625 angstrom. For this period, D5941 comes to 11.3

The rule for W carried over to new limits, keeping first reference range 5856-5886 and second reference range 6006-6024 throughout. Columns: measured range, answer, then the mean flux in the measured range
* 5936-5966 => -2.84 angstrom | 11.6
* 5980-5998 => -1.93 angstrom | 11.6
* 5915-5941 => -0.96 angstrom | 11.1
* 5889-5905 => 2.22 angstrom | 9.37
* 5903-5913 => 0.24 angstrom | 10.6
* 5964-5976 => -1.03 angstrom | 11.4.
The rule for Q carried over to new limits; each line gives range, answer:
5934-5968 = 11.5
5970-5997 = 11.6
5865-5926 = 10.5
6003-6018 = 10.7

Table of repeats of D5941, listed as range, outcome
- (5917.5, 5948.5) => 11.2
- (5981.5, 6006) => 11.4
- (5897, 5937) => 10.7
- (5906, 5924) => 11.1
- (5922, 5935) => 10.9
